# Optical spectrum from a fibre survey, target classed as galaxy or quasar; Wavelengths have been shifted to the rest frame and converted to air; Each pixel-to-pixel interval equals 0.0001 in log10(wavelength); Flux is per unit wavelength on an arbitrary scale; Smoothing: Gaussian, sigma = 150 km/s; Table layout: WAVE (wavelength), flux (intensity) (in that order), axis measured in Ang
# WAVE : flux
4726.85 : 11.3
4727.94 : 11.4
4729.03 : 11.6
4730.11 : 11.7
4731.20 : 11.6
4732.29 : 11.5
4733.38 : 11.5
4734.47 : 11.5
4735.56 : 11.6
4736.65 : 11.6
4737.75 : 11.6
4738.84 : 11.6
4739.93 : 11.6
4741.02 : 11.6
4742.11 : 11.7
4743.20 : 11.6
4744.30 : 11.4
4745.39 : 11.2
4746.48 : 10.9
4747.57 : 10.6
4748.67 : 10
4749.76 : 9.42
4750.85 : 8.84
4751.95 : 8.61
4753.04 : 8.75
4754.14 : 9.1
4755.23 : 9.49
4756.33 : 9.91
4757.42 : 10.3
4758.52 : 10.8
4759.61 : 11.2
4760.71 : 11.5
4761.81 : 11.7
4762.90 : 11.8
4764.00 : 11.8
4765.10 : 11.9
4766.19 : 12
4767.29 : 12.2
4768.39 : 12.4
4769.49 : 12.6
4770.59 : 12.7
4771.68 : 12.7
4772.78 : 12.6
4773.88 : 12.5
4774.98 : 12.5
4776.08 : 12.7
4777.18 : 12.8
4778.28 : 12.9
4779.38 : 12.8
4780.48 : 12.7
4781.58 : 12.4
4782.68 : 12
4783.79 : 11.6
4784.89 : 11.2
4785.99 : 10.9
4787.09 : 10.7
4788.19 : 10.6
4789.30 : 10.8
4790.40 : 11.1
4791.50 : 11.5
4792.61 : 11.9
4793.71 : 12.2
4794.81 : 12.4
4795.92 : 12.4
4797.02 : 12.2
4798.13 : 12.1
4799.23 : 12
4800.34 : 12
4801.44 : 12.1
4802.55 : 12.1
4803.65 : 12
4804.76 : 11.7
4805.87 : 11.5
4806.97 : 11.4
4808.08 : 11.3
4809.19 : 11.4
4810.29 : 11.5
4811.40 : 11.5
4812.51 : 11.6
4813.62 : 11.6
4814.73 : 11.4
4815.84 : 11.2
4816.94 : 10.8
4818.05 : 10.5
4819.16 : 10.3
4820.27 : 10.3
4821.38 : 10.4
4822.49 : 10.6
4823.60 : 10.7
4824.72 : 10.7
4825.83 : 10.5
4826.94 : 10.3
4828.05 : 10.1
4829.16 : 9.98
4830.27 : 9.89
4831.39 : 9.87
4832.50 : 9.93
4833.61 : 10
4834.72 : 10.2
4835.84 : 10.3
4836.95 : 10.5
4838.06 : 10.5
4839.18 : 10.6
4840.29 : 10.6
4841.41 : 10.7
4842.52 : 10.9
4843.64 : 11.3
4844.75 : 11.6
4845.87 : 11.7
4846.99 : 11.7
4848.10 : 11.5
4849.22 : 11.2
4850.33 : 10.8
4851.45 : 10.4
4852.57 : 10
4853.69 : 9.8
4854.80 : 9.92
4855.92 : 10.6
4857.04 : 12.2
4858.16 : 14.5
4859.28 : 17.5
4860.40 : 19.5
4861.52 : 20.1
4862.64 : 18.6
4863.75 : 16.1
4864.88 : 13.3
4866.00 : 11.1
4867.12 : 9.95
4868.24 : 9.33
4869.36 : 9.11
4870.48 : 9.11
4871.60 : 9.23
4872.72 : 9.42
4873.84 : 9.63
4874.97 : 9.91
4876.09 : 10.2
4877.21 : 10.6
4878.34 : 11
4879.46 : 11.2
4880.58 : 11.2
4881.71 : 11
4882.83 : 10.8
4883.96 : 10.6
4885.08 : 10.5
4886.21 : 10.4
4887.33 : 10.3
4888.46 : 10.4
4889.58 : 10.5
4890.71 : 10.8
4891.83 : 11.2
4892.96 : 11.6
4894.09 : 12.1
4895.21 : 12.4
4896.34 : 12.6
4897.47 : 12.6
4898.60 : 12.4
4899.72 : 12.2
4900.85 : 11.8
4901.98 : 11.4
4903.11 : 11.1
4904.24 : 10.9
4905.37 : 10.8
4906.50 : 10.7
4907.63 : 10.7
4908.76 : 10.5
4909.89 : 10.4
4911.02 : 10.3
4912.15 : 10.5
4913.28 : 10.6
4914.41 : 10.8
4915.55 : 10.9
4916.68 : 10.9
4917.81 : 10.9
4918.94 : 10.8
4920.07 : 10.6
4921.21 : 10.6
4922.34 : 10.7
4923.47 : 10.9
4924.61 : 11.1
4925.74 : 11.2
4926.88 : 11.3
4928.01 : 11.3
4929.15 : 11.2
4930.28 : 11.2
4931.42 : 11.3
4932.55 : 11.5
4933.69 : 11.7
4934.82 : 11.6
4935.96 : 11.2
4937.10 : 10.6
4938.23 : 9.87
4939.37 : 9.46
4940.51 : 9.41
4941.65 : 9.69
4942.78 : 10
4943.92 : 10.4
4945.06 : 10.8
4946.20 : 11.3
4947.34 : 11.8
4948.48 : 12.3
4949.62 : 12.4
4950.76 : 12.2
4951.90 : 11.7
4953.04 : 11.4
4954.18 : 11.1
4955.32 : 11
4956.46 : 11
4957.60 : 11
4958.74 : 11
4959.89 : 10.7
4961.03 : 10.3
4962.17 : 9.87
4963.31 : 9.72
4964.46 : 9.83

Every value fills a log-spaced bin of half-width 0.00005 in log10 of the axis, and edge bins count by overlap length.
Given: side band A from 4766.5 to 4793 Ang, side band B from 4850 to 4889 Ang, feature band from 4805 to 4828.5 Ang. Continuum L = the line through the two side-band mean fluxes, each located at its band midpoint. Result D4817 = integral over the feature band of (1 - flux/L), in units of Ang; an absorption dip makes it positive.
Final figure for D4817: 1.8 Ang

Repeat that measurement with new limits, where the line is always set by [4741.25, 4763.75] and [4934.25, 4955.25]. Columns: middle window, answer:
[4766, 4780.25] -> -2.8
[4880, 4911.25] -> -0.9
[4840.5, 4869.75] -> -4.6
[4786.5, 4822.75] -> -2.8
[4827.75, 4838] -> 0.6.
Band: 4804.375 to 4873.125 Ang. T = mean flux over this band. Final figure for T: 11.4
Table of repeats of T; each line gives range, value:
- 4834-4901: 11.5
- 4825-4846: 10.5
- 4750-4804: 11.6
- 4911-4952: 10.9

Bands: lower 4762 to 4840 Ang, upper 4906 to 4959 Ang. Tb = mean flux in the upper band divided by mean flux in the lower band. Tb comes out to 1.0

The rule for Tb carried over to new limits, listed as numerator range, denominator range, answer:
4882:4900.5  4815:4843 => 1.09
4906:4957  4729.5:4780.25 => 0.96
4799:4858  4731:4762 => 1.02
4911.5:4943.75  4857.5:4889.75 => 0.90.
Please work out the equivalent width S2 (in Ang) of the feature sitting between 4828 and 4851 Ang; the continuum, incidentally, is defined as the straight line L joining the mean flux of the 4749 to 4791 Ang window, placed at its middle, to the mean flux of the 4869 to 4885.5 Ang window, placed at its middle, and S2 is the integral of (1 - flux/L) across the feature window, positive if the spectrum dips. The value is -0.1 Ang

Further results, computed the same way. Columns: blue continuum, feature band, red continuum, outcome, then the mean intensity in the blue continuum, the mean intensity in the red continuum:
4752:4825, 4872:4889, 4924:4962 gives 1.1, 11.5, 11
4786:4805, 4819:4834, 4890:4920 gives 1.7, 11.7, 11.2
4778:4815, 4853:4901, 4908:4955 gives -2.2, 11.7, 10.9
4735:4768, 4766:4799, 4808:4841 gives -4.0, 10.9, 10.6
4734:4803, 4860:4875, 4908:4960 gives -1.8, 11.5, 10.9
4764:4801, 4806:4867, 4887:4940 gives 0.3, 12.1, 11.1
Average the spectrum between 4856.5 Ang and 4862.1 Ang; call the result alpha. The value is 16.8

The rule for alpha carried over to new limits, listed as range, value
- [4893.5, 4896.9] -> 12.4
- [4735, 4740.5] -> 11.6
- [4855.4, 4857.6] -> 11.4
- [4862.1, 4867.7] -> 13.8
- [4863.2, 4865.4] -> 14.7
